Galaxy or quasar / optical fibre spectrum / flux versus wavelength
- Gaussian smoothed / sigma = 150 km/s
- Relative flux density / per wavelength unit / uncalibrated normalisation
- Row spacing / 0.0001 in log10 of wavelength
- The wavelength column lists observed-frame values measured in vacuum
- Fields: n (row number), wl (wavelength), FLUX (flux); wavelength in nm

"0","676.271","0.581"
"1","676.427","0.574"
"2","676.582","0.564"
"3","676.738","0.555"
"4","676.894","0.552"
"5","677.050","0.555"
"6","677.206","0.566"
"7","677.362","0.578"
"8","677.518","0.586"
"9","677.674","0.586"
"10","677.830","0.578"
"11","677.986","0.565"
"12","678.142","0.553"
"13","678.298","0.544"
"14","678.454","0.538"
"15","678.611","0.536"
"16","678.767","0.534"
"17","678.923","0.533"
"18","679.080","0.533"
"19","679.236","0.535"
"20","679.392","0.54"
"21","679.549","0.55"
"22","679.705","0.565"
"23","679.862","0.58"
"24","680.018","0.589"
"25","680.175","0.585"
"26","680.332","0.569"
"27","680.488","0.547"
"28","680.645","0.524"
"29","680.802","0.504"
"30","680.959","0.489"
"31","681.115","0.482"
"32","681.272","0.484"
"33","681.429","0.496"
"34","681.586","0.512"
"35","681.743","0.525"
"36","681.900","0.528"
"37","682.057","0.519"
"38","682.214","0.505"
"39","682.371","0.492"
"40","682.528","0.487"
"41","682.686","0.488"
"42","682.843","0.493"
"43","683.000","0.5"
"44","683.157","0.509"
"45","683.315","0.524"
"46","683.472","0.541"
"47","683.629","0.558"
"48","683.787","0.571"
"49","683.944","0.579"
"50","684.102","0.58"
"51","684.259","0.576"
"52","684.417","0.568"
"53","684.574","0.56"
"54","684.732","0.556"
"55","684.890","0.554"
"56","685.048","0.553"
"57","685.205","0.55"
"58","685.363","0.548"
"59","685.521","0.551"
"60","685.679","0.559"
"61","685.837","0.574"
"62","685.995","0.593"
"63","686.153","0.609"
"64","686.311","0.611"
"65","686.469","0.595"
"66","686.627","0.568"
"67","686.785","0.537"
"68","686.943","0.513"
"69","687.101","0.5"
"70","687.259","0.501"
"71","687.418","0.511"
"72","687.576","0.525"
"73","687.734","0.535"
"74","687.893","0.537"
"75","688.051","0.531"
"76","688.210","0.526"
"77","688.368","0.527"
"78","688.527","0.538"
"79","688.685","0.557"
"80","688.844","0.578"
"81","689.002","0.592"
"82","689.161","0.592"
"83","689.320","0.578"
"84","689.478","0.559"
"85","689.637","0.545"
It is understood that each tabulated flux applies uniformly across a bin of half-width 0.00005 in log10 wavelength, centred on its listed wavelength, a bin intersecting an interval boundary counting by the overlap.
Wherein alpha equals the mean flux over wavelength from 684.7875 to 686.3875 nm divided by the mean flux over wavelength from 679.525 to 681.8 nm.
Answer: 1.1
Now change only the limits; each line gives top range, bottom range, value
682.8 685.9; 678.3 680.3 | 1.00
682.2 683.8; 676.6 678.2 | 0.90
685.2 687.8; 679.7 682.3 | 1.04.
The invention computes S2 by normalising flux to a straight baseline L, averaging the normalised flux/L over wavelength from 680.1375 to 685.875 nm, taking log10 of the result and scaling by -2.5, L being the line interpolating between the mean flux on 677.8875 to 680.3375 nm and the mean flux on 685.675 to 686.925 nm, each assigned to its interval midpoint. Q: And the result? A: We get 0.07 mag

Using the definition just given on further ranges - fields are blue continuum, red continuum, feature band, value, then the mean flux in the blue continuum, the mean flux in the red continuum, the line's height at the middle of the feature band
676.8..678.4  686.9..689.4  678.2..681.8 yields 0.05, 0.566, 0.541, 0.56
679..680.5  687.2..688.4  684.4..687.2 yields -0.05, 0.56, 0.524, 0.533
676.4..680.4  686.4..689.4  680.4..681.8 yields 0.10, 0.559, 0.544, 0.555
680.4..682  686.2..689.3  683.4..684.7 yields -0.08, 0.51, 0.547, 0.526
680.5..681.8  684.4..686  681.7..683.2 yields 0.04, 0.504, 0.559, 0.521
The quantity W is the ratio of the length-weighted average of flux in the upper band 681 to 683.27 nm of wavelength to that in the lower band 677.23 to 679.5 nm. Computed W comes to 0.91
